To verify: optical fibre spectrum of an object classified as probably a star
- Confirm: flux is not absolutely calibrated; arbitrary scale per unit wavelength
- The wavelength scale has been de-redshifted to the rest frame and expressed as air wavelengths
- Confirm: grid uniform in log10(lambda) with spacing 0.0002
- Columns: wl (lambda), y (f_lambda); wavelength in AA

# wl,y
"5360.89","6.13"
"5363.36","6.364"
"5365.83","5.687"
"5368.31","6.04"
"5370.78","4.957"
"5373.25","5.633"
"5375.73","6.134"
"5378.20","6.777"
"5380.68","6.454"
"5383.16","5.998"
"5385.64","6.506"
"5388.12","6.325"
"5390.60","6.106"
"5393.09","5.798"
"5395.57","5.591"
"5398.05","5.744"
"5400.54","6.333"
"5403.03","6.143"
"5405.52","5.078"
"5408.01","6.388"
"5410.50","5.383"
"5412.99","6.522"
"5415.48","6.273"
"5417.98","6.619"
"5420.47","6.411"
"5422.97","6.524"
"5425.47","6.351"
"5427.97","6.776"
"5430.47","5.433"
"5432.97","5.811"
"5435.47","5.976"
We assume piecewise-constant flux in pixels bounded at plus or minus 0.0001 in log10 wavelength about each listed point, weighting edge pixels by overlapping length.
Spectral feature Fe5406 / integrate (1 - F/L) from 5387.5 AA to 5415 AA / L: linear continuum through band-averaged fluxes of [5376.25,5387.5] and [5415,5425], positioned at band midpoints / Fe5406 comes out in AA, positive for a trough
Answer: 2.09 AA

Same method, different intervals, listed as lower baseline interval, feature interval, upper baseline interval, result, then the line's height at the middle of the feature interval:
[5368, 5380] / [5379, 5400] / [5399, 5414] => -0.52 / 5.94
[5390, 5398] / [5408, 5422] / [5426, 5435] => -0.77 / 5.93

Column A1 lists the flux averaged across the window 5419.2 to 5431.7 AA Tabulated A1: 6.3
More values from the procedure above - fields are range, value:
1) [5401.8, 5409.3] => 5.87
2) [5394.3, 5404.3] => 5.95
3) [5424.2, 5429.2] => 6.56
